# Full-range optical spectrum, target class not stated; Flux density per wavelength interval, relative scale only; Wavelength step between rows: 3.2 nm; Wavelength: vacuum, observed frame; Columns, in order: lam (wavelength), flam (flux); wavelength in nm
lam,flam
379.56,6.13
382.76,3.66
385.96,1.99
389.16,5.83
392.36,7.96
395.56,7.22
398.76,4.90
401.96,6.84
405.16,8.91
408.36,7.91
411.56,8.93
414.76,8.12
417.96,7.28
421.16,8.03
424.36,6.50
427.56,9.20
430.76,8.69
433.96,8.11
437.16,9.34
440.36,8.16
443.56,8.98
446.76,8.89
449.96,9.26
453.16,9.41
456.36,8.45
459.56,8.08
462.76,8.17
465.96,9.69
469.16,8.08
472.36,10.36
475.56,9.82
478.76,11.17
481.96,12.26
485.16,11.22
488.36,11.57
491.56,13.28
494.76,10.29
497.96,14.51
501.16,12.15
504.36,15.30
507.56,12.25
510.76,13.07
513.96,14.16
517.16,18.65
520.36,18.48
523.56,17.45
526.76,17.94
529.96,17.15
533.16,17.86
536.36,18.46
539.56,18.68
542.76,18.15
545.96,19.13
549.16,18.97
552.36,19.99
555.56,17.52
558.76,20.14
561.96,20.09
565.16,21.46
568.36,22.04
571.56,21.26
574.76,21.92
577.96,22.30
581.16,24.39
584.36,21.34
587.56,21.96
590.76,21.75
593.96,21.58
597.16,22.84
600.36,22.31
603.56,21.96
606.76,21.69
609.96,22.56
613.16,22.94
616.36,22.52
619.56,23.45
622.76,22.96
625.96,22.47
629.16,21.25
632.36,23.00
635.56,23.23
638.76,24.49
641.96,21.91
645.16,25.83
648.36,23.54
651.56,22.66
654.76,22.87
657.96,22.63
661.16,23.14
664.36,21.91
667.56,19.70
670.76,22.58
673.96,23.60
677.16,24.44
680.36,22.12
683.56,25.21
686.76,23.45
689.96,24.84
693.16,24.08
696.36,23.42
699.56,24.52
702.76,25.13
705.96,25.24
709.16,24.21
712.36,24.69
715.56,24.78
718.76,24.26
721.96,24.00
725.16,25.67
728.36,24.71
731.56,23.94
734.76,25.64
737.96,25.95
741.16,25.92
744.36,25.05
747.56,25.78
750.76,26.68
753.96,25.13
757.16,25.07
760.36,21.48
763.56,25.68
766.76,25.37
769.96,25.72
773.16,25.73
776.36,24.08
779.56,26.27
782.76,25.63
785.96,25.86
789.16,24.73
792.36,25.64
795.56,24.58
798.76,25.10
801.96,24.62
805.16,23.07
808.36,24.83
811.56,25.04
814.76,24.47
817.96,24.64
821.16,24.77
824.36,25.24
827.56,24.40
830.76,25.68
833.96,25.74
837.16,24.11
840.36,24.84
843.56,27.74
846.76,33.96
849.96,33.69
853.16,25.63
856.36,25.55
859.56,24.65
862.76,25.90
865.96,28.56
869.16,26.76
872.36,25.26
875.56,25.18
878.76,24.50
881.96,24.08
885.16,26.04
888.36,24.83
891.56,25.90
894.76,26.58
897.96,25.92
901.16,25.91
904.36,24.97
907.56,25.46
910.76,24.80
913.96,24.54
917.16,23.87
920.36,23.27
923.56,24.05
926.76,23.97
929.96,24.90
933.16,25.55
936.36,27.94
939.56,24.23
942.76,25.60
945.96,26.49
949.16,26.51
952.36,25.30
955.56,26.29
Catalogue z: 0.29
